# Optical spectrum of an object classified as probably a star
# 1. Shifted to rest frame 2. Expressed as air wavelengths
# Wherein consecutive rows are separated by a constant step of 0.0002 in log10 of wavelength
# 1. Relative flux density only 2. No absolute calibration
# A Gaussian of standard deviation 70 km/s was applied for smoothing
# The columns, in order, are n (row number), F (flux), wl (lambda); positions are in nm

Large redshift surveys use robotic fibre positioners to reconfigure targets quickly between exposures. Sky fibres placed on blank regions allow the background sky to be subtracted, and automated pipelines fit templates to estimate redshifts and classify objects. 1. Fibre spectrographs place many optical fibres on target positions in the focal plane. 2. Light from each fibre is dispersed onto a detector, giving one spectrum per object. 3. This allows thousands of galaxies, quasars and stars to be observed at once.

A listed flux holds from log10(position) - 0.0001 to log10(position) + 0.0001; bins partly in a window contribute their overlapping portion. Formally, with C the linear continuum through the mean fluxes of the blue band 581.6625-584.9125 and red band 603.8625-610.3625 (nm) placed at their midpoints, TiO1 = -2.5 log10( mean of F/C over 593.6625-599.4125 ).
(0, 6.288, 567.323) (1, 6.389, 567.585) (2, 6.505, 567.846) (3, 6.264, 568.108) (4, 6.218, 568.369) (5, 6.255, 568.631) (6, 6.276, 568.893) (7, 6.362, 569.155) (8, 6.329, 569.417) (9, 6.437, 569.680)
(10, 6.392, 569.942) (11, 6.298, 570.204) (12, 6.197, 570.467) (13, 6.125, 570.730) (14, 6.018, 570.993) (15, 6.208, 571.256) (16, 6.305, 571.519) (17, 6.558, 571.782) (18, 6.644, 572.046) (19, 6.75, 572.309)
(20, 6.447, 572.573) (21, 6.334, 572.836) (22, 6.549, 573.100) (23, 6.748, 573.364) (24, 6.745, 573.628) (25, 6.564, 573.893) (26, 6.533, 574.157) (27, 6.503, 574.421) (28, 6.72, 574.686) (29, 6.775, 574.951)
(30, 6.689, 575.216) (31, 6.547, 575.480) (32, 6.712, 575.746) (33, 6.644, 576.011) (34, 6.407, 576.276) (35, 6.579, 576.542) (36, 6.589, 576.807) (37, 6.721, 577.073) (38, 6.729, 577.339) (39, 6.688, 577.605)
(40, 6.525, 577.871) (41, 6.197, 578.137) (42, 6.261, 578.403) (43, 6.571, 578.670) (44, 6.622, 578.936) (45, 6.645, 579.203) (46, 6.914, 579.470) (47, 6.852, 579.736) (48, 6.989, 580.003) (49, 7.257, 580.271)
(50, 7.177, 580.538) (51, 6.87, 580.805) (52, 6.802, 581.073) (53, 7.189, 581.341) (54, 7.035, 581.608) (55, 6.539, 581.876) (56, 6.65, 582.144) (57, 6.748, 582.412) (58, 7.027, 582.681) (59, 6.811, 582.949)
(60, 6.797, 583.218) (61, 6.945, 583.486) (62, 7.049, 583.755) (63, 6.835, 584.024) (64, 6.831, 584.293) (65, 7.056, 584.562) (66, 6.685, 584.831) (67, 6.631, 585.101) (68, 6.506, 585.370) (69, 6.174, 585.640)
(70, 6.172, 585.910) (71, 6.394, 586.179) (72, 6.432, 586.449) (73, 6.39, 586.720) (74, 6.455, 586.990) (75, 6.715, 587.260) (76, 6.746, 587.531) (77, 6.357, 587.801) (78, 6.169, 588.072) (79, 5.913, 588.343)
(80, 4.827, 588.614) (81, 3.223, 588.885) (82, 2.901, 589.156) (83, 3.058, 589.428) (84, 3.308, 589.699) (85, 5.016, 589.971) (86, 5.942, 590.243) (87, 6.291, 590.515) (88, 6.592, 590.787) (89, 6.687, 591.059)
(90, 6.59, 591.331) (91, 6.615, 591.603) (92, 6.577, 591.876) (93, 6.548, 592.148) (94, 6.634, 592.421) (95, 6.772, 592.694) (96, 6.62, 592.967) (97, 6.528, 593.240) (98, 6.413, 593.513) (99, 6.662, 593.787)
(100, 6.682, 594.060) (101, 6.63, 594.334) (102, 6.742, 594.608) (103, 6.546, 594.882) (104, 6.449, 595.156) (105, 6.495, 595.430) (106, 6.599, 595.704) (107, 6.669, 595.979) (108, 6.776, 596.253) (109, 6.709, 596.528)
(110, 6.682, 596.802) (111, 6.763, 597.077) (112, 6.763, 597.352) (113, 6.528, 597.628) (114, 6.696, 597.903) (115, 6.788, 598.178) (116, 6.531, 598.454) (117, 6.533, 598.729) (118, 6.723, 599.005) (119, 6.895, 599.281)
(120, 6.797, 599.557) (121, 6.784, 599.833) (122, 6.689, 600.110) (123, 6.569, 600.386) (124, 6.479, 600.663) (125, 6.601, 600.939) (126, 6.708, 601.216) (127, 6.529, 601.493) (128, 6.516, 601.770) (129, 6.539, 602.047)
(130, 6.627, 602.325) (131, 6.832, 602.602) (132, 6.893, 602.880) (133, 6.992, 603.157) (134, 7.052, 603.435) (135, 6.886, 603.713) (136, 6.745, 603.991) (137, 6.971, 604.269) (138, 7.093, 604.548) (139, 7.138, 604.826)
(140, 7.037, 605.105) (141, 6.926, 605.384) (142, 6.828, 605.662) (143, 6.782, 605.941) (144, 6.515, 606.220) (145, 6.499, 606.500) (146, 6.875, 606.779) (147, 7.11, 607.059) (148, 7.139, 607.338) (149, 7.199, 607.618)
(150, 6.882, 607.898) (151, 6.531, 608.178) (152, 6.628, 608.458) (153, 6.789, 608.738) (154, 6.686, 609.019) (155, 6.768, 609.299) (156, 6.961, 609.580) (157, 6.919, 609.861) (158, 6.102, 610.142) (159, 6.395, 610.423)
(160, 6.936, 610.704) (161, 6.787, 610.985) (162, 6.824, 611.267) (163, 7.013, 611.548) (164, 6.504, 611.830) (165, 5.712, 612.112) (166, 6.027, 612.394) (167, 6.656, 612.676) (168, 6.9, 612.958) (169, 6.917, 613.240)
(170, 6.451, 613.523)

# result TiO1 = 0.03 mag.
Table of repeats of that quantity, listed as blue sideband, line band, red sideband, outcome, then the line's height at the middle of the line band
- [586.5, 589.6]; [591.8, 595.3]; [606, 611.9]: -0.16 mag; 5.72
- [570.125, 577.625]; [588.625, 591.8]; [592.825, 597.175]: 0.27 mag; 6.6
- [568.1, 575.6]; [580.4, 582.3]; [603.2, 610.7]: -0.06 mag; 6.55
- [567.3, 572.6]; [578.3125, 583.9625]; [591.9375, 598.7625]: -0.06 mag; 6.47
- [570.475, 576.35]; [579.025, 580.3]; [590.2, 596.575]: -0.06 mag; 6.54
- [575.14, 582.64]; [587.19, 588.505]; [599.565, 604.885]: 0.07 mag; 6.74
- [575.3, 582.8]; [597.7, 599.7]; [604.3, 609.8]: 0.02 mag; 6.82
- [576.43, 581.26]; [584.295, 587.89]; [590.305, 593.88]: 0.02 mag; 6.64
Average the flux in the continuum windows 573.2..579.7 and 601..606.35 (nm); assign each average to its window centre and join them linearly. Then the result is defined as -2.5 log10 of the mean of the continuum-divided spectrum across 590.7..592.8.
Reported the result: 0.02 mag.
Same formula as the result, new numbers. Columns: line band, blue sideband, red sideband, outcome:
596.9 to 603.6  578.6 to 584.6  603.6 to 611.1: 0.02 mag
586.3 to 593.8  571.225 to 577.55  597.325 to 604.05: 0.14 mag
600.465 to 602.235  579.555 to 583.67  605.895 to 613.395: 0.03 mag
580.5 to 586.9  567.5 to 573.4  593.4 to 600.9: -0.04 mag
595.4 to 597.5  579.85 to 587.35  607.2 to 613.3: 0.01 mag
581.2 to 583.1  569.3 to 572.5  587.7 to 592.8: -0.16 mag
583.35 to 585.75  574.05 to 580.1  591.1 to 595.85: -0.02 mag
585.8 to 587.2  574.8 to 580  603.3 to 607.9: 0.05 mag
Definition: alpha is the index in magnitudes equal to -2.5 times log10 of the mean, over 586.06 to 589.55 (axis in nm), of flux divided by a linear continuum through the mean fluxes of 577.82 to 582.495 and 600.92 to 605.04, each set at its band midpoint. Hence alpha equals 0.227 mag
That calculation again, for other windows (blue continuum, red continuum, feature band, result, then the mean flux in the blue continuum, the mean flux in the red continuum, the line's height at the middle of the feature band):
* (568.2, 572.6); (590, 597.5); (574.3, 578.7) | -0.03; 6.34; 6.57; 6.4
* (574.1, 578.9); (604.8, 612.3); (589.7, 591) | 0.16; 6.58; 6.75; 6.65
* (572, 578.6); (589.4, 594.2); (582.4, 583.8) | -0.08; 6.58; 6.16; 6.38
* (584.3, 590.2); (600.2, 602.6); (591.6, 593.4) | -0.10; 5.7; 6.59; 6.03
